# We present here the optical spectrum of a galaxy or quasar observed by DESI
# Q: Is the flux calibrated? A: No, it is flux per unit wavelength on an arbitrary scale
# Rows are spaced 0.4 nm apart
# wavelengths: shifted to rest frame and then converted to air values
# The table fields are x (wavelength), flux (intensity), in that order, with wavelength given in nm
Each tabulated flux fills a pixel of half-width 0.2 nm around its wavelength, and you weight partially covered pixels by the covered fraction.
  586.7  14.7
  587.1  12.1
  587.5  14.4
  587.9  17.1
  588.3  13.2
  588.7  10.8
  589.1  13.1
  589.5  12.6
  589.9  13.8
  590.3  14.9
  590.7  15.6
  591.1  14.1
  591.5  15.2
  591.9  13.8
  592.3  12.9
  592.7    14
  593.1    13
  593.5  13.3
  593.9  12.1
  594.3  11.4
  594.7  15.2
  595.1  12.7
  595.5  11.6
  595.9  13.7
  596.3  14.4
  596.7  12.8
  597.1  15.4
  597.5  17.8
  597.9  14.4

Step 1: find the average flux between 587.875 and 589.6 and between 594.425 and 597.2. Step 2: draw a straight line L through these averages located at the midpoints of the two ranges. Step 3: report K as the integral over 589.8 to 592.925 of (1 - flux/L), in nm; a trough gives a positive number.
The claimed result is -0.253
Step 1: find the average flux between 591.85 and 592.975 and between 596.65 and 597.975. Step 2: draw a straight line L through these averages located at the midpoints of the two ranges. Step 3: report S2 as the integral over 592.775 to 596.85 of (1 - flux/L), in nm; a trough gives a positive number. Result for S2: 0.39 nm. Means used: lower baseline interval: 13.5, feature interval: 13.1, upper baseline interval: 15.4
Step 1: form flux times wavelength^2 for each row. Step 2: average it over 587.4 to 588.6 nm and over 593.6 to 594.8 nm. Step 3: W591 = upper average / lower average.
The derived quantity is 0.9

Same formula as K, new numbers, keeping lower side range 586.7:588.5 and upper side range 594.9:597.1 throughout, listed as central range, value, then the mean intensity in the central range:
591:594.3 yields 0.06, 13.4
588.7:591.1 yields 0.04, 13.7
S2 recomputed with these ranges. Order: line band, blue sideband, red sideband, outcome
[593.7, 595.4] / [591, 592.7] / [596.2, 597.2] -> 0.152 nm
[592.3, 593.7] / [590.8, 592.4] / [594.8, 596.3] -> 0.043 nm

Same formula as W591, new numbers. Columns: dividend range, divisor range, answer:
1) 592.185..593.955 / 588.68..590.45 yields 1.01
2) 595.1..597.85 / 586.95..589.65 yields 1.09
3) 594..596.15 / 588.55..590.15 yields 1.04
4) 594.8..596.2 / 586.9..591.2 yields 0.96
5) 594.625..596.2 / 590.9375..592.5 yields 0.96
